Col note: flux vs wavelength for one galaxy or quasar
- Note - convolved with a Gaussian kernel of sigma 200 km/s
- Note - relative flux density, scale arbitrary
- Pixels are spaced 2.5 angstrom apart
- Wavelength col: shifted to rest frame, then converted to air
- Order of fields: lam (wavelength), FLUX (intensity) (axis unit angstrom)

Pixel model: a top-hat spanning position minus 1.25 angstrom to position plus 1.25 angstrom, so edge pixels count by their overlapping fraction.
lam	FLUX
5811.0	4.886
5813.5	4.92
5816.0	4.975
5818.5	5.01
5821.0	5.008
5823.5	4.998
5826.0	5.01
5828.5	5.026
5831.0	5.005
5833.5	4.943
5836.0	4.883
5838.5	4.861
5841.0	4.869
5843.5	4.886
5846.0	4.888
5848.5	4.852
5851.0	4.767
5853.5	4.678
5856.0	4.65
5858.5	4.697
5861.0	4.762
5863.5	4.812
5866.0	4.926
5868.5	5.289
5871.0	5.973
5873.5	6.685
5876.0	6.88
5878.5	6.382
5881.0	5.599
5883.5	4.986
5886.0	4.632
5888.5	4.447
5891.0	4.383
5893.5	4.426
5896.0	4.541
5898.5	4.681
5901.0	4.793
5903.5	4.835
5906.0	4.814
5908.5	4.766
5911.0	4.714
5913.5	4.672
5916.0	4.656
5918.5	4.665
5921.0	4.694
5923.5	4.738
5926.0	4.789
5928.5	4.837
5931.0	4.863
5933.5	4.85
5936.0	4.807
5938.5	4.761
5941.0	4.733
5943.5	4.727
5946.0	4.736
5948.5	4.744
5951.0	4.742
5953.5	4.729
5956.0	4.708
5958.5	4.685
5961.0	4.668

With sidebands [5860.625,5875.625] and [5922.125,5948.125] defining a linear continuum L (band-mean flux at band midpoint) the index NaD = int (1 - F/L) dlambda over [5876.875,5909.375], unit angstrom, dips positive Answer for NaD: 2.2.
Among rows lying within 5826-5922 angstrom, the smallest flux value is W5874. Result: 4.383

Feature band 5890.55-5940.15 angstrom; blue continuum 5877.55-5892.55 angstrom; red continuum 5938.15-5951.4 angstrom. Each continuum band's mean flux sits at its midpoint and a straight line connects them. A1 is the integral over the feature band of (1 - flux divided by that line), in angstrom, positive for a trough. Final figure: 1.6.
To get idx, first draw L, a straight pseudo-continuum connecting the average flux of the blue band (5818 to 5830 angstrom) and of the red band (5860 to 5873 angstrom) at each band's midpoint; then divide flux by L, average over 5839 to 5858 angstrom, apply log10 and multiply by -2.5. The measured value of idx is 0.08 mag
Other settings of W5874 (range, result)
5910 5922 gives 4.656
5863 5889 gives 4.447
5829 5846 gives 4.861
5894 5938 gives 4.541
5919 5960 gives 4.685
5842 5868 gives 4.65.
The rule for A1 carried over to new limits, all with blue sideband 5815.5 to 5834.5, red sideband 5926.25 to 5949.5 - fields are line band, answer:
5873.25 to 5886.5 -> -2.6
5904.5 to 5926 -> 0.5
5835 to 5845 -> 0.2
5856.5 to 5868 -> 0.2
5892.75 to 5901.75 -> 0.5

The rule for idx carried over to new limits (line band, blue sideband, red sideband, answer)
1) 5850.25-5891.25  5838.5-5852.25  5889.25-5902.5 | -0.12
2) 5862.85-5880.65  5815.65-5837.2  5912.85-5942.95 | -0.20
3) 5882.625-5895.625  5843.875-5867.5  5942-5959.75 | 0.05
